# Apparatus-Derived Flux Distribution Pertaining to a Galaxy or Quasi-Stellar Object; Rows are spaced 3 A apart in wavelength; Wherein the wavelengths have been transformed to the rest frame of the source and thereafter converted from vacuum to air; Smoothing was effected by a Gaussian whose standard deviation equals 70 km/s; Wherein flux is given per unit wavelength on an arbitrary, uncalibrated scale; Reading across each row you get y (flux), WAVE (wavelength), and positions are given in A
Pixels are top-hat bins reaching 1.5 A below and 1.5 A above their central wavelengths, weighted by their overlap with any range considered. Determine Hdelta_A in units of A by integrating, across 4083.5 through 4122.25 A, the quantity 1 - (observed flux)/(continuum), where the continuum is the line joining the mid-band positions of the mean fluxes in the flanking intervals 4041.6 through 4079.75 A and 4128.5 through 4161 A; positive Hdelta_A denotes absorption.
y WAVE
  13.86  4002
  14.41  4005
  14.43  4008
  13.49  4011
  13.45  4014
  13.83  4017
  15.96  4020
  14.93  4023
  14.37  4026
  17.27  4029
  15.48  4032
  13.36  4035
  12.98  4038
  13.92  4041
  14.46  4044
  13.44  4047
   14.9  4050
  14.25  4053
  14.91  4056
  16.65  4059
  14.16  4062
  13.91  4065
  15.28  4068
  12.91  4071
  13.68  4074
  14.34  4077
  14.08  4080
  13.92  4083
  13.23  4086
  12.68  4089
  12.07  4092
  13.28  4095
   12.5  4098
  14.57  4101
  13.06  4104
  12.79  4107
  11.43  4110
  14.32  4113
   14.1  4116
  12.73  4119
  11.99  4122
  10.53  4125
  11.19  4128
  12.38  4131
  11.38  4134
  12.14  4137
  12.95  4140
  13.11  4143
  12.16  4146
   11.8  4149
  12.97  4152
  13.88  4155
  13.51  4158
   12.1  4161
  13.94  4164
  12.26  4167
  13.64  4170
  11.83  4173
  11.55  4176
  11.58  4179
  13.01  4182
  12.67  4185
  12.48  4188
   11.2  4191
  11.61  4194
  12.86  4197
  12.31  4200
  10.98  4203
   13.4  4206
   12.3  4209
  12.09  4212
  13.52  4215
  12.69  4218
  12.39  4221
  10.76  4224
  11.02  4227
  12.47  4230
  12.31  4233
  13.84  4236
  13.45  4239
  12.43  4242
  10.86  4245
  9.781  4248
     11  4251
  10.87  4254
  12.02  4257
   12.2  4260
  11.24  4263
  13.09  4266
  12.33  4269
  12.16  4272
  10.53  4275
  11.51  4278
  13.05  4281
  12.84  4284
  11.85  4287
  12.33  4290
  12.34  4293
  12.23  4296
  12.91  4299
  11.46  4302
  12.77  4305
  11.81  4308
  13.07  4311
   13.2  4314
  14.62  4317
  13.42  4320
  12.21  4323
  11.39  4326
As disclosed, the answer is 1.2 A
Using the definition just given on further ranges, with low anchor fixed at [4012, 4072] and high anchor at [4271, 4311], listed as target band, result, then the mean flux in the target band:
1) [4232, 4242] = -0.4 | 13.1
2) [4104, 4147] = 4.2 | 12.4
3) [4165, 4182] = 1.3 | 12.3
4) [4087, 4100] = 1.2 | 12.7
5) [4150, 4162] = 0.3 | 13.1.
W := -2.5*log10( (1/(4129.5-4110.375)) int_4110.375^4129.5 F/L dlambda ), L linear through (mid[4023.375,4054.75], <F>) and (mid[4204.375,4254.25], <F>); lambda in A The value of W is 0.09 mag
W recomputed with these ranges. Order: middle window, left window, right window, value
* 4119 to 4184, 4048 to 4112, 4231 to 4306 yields 0.06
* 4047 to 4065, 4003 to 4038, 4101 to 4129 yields -0.07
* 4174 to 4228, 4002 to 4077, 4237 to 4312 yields 0.05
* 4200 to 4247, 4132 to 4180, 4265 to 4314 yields 0.01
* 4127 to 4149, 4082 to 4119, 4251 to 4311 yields 0.06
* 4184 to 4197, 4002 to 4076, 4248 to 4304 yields 0.07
